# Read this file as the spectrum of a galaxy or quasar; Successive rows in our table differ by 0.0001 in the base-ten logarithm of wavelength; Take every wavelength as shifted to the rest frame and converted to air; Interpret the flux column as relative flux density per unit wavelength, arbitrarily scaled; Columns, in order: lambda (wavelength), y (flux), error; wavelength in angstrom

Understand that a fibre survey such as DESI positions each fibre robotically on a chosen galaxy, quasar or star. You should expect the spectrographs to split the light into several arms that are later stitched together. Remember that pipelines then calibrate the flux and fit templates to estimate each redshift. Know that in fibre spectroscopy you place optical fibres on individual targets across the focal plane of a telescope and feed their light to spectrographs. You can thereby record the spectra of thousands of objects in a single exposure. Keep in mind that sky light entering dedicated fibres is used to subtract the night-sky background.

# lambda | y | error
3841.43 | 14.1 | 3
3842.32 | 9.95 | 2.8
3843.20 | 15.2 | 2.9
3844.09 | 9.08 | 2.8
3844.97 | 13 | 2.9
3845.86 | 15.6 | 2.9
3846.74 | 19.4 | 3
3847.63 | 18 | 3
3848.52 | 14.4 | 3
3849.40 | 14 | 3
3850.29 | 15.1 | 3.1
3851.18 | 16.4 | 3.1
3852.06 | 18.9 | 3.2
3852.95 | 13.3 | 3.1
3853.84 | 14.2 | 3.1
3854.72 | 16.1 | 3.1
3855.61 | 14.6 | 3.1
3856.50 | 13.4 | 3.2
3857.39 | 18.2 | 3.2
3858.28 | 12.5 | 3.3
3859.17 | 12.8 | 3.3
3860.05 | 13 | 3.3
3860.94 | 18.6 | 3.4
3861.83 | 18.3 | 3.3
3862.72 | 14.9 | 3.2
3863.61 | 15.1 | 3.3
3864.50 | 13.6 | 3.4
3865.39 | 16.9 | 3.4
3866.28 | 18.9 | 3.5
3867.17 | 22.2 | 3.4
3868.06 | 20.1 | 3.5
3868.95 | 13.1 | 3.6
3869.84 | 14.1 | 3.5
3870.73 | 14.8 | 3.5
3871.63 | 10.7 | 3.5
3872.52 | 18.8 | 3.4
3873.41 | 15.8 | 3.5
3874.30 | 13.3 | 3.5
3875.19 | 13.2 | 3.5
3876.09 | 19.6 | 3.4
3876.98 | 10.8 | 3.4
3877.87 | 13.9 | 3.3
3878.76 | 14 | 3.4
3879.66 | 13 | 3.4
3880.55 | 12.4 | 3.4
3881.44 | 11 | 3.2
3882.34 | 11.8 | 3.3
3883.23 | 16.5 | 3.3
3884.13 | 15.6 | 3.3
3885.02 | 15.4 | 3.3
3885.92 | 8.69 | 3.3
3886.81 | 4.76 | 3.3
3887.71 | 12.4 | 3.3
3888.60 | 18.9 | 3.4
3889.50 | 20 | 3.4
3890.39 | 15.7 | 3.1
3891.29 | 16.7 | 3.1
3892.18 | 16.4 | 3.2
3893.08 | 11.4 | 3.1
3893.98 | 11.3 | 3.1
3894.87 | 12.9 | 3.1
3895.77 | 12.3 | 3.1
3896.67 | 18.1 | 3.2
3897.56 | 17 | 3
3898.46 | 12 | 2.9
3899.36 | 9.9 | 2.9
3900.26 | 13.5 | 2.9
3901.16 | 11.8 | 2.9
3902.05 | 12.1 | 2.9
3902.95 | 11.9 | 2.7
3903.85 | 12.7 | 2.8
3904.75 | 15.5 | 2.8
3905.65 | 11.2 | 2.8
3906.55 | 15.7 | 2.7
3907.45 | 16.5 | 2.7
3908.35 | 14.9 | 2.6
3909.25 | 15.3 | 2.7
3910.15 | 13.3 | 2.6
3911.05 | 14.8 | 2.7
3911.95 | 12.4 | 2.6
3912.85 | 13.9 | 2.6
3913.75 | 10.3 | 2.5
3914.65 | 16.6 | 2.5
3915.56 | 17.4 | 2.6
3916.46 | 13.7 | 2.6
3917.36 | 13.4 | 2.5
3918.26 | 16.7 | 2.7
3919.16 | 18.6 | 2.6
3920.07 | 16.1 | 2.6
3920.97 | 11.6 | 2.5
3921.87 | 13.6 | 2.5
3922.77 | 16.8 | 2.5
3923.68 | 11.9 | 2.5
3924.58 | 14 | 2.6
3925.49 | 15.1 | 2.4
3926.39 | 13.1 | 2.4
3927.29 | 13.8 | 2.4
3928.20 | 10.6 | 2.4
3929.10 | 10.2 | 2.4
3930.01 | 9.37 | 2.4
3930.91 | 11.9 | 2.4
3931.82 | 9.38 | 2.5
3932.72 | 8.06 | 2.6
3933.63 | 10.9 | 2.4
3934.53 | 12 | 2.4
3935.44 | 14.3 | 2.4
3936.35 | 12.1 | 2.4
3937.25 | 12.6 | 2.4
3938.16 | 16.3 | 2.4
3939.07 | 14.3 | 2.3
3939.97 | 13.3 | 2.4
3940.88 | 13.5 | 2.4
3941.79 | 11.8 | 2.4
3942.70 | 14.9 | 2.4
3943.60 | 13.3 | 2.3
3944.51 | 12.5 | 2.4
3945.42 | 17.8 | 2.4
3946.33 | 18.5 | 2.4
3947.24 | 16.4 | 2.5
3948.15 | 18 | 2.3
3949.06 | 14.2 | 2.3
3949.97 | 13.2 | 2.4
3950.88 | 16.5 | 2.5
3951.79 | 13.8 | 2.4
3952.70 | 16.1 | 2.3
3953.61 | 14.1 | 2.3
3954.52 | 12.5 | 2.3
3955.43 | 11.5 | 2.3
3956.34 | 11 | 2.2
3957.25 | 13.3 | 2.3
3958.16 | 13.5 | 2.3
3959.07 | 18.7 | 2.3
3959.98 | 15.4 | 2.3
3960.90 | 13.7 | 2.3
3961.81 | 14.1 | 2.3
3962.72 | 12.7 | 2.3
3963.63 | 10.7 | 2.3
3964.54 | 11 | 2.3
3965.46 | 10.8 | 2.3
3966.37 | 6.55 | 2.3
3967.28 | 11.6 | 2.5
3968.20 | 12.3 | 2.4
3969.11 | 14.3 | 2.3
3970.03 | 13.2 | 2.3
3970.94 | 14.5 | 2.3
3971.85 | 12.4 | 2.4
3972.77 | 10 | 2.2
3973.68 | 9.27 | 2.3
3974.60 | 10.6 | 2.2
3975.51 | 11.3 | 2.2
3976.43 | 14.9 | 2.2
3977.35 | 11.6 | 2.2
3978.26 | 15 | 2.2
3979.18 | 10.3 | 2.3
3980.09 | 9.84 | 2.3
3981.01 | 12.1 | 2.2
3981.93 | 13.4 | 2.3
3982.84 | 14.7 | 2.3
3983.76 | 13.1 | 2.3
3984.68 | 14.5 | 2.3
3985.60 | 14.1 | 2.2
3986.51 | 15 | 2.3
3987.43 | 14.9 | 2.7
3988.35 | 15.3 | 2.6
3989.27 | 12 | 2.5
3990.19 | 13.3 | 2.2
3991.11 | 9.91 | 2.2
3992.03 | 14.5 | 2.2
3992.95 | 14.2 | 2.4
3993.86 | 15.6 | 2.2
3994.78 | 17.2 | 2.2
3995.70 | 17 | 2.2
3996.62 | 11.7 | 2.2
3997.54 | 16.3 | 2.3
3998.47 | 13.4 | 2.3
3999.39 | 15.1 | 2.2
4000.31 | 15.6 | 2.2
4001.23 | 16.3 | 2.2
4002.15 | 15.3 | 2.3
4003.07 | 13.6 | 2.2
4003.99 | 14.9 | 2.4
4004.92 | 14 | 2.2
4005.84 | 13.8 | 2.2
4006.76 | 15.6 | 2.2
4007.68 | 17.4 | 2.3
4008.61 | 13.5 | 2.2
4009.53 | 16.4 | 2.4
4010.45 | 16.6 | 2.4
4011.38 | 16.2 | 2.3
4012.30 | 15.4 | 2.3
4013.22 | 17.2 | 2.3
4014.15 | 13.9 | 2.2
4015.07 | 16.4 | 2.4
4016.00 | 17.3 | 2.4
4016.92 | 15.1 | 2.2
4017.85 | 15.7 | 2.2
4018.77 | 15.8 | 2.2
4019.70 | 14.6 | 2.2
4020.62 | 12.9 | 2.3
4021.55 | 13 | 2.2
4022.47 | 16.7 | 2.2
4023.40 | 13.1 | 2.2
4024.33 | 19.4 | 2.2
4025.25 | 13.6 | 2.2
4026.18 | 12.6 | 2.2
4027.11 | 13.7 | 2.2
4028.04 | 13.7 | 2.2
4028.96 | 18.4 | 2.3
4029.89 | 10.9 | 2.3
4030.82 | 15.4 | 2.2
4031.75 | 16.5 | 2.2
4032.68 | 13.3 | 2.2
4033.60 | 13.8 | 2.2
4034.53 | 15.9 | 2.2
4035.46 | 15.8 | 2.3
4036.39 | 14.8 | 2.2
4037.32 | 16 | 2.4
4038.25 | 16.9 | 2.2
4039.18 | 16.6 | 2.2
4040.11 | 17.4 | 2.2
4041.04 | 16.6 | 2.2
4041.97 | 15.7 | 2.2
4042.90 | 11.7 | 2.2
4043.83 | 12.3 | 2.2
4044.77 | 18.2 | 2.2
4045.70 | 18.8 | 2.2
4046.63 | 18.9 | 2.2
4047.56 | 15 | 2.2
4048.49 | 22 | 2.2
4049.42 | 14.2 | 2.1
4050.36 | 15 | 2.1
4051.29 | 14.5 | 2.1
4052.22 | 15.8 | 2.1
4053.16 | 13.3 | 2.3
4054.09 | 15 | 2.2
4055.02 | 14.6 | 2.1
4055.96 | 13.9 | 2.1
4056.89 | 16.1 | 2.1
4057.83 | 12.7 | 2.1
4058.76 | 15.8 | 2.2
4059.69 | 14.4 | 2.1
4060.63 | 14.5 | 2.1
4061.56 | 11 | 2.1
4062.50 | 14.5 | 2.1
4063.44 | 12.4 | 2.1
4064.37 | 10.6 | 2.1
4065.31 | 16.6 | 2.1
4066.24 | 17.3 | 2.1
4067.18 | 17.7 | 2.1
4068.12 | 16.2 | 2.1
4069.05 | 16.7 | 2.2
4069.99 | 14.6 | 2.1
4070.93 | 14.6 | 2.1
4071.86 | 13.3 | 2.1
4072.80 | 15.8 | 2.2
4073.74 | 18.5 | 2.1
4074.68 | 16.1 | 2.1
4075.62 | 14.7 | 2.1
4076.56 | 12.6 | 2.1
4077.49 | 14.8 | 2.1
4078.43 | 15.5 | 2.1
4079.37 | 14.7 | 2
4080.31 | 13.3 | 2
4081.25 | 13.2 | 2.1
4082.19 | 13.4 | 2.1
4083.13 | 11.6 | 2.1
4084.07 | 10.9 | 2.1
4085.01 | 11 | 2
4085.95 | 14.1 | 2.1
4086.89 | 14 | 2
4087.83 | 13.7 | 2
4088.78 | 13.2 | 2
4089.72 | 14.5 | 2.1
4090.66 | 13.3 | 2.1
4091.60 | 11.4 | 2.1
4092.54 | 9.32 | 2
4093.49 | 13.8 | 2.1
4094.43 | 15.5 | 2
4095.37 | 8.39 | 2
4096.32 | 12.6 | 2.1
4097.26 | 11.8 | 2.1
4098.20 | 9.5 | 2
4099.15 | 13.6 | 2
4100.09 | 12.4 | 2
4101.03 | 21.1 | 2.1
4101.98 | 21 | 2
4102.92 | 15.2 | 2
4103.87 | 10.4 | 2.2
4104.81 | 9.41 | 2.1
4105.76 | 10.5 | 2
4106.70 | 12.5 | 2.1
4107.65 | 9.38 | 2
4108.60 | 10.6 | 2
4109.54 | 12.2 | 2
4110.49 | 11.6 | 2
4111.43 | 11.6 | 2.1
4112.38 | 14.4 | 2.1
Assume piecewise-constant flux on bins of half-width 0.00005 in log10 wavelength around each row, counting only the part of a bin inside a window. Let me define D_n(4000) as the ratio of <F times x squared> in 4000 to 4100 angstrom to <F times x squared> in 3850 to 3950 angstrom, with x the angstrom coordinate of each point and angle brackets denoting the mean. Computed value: 1.11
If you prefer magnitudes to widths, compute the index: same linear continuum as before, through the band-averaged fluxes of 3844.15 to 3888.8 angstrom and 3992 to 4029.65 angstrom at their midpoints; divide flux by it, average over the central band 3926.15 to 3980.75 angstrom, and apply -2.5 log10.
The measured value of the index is 0.167 mag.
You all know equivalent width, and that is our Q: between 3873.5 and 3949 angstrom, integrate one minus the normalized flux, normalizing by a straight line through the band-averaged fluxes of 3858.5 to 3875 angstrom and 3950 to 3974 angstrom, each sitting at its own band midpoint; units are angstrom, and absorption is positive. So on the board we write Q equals 3.31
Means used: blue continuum 15.8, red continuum 12.9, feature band 13.7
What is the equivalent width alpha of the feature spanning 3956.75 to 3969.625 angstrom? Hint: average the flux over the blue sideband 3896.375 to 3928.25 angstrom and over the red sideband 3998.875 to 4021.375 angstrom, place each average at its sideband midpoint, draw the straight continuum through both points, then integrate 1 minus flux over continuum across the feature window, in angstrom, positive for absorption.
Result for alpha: 1.7 angstrom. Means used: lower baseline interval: 14.1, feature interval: 12.8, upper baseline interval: 15.3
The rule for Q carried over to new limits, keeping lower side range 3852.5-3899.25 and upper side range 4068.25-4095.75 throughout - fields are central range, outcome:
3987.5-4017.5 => -2.0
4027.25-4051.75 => -3.1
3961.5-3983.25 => 3.5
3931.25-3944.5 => 1.6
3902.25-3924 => 0.2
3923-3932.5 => 1.6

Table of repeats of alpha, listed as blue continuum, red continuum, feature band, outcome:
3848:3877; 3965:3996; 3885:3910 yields 1.7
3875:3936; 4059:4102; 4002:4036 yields -3.1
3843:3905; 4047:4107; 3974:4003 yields 1.0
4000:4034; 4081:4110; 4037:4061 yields -2.6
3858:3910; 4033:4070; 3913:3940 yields 2.5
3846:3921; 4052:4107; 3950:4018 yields 1.9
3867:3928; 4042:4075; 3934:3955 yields 0.1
